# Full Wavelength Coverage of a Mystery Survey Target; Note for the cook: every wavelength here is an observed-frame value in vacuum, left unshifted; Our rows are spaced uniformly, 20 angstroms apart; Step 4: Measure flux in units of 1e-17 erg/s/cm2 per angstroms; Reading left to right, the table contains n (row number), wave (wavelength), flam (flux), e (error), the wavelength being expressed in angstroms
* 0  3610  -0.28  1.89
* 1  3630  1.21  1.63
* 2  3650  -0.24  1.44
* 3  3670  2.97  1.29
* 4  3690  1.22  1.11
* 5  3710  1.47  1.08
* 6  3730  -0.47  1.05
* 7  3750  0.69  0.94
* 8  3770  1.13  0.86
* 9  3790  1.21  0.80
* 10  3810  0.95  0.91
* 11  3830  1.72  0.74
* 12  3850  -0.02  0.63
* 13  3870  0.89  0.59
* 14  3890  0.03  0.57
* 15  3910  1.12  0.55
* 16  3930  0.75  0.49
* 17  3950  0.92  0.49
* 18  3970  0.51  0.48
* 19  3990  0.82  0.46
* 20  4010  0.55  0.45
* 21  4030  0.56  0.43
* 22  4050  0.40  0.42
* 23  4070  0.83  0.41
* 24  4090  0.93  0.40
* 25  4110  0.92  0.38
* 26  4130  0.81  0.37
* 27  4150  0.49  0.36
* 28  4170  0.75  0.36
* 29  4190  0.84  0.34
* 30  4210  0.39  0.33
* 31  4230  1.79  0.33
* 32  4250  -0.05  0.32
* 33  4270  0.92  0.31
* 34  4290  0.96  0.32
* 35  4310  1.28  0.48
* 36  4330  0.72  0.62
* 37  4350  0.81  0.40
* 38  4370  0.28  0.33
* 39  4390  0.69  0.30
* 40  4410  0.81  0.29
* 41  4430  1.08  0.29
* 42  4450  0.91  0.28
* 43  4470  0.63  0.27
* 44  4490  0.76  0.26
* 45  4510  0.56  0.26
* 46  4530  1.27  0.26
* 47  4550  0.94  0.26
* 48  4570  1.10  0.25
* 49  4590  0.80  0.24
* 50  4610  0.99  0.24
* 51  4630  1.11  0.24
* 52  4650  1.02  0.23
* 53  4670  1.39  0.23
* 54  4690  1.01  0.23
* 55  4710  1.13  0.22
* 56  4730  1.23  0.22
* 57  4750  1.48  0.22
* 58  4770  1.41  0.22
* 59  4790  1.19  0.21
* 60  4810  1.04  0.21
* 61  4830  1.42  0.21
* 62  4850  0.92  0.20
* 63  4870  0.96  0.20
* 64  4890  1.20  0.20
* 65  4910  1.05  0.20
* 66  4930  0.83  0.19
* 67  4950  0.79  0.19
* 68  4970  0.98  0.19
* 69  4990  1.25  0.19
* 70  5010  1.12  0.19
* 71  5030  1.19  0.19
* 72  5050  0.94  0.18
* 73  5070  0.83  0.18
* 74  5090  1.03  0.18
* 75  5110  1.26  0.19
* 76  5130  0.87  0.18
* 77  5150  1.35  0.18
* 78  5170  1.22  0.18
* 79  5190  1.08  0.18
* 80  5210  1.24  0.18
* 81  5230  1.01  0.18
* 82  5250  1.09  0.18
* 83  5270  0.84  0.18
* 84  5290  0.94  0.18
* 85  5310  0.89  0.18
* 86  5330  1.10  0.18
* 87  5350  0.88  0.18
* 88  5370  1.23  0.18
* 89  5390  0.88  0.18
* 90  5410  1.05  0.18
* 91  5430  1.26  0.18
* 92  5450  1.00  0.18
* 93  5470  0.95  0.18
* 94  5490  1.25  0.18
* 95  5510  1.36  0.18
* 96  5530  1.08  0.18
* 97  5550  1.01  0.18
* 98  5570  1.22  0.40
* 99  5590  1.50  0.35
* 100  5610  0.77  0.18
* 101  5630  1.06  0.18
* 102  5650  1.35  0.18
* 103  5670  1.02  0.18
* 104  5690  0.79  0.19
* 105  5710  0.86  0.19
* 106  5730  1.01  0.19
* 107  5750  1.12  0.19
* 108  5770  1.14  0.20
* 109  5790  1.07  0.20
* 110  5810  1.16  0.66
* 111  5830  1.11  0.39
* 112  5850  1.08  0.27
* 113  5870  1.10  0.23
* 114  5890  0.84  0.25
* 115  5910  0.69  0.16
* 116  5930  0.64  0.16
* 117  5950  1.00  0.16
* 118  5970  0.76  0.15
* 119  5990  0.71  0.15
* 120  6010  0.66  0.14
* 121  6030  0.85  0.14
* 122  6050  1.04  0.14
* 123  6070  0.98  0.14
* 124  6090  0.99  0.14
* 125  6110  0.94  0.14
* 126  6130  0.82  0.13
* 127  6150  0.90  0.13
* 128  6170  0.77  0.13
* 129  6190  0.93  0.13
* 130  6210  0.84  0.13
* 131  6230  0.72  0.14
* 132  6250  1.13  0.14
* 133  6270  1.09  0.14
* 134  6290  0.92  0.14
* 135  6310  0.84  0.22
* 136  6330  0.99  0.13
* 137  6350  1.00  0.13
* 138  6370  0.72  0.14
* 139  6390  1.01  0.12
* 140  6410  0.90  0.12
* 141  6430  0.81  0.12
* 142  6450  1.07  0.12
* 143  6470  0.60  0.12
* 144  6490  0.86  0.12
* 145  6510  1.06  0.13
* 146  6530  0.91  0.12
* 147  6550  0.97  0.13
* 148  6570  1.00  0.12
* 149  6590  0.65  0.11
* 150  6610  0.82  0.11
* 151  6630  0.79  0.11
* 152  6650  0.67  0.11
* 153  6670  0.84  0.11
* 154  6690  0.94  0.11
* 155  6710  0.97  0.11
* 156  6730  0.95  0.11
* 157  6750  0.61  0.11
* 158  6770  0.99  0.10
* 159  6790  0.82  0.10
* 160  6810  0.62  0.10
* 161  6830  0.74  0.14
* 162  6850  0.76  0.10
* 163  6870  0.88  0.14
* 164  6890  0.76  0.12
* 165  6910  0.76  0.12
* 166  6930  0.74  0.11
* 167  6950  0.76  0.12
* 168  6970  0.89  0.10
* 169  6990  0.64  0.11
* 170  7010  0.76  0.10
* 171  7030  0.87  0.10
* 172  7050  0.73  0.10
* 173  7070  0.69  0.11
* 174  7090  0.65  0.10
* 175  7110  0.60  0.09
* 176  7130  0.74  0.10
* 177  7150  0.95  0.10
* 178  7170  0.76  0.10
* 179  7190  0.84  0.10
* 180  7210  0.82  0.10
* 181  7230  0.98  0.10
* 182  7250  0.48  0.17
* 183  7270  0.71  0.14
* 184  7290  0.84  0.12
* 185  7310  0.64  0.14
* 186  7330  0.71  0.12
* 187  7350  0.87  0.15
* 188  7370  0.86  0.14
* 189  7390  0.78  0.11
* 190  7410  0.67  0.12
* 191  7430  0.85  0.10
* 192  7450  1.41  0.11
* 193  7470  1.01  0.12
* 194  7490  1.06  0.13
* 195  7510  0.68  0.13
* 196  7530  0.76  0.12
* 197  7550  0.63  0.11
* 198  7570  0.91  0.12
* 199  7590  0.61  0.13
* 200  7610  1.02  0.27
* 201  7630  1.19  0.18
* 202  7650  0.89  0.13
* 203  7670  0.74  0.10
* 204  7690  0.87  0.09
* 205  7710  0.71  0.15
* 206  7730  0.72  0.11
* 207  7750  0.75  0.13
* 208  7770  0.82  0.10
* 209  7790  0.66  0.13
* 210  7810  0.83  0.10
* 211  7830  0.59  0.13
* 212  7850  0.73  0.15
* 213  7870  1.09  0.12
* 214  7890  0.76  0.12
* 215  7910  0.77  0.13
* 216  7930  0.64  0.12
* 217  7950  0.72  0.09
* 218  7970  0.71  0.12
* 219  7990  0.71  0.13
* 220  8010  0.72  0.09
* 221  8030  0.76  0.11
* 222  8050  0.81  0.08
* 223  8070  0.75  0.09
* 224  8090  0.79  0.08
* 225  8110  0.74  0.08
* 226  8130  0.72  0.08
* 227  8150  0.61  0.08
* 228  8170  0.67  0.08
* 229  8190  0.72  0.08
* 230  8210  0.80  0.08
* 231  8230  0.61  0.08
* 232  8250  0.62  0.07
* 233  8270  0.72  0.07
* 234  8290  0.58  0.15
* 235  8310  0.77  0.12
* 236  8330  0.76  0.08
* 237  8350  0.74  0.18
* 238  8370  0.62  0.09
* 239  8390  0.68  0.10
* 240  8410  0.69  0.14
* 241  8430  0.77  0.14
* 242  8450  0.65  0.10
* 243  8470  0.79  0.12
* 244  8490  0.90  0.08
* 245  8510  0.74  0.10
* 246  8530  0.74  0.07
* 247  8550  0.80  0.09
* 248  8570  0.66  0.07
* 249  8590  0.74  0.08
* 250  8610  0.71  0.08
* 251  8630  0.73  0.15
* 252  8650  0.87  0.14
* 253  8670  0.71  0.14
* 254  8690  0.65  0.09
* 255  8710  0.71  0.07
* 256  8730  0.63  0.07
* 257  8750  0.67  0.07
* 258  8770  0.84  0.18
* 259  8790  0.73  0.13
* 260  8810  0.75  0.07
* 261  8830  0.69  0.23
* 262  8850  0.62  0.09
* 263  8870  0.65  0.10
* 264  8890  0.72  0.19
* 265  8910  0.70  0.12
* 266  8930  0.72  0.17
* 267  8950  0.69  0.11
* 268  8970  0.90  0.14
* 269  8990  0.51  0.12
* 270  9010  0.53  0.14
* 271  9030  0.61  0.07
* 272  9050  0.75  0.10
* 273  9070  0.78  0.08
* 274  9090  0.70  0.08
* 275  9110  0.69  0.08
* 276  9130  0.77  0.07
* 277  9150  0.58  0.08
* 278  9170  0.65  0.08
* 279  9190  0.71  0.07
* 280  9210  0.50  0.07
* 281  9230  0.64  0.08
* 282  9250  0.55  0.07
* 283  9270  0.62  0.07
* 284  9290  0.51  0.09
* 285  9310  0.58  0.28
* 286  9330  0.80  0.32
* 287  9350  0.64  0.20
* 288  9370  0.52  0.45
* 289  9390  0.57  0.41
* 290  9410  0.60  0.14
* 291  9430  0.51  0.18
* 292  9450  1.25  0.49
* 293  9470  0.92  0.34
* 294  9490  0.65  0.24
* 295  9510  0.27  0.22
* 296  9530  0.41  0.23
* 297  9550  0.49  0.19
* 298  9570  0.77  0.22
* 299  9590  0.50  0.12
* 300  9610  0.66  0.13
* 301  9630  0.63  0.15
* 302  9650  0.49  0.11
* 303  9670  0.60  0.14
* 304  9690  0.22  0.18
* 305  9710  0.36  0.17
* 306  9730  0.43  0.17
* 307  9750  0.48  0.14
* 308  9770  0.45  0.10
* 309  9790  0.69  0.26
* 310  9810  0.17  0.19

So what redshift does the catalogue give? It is 0.13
